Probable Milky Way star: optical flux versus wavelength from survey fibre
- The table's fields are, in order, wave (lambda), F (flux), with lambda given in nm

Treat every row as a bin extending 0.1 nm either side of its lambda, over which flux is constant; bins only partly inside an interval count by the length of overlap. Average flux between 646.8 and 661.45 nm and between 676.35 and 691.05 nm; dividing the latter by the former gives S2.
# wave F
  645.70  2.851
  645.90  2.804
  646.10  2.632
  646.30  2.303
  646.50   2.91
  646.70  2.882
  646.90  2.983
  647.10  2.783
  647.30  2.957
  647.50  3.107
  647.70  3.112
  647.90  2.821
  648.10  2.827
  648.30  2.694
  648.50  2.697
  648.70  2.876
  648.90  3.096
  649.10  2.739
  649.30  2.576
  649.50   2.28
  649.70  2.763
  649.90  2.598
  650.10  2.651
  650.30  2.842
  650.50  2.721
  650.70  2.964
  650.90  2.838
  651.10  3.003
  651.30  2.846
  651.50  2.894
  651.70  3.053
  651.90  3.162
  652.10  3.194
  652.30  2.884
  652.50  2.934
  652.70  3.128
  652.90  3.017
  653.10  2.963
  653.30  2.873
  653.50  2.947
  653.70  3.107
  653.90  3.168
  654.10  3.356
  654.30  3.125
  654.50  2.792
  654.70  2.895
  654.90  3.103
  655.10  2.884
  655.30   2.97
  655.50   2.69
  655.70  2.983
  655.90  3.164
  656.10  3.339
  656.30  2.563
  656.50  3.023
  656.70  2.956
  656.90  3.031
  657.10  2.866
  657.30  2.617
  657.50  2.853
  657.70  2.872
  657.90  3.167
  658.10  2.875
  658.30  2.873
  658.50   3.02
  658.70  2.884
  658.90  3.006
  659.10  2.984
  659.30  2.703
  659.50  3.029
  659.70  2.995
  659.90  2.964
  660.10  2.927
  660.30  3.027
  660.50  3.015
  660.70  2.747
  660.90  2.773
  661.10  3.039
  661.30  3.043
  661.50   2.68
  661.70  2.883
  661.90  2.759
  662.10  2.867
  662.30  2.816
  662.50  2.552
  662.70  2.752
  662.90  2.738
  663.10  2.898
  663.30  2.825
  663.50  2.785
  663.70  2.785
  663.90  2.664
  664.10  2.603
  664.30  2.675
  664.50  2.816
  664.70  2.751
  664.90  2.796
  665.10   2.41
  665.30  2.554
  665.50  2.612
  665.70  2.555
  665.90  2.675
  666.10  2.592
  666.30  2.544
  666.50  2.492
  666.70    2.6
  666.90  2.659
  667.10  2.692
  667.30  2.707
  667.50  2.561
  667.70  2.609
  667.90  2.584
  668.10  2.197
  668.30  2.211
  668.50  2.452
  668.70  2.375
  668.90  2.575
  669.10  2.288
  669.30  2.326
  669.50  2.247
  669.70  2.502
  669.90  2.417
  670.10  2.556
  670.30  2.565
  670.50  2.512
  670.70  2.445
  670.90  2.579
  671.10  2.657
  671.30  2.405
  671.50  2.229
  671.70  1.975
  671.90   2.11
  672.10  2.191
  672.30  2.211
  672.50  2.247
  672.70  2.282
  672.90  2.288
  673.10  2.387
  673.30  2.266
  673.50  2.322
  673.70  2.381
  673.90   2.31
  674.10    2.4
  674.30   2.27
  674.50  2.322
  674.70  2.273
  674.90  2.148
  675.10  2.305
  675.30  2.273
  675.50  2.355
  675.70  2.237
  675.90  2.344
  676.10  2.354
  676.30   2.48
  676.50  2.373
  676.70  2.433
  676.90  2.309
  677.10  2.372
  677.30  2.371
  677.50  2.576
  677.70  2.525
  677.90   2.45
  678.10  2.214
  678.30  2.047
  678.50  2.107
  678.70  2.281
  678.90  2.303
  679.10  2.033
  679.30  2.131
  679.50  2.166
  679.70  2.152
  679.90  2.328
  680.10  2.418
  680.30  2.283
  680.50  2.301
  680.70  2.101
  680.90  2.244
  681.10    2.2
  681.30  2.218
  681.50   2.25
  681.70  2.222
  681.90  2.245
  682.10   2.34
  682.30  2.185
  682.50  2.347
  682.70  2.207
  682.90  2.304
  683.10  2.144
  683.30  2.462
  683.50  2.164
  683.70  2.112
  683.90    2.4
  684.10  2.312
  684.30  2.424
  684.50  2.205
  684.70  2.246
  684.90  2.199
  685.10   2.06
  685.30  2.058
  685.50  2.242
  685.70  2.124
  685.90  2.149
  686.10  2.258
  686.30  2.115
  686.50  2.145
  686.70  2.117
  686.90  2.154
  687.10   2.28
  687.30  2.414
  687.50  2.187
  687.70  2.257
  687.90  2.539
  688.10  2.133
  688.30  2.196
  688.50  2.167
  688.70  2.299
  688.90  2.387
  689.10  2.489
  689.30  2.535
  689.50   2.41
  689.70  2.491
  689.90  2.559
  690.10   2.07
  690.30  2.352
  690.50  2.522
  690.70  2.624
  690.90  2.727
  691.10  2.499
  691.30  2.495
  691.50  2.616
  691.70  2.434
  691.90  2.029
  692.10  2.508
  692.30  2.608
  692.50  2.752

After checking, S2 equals 0.78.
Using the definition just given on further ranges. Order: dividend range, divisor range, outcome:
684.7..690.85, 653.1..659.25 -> 0.77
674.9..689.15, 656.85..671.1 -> 0.84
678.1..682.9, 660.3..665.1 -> 0.80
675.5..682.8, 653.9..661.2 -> 0.77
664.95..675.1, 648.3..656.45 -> 0.83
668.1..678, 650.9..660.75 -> 0.79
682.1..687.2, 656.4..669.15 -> 0.81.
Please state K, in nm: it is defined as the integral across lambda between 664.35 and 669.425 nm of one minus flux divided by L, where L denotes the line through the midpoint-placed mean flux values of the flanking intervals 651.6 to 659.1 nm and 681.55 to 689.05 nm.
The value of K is 0.286 nm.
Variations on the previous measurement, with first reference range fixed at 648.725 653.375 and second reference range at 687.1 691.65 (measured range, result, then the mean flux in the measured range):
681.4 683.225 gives 0.175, 2.25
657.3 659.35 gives -0.097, 2.91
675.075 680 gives 0.480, 2.3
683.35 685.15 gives 0.161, 2.25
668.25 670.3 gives 0.187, 2.41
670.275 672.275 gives 0.207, 2.35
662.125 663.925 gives -0.027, 2.77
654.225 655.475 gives -0.052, 2.94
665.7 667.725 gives 0.053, 2.61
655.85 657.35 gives -0.078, 2.95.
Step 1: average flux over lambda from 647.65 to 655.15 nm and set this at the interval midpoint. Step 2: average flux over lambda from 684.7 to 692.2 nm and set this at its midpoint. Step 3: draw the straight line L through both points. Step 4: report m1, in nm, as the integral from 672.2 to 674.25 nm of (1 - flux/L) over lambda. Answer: 0.20 nm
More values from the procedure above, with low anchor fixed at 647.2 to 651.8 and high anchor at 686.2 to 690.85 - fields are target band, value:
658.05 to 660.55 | -0.23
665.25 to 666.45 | 0.01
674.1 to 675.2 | 0.10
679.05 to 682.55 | 0.28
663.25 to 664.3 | -0.03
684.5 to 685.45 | 0.09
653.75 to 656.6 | -0.26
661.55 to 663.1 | -0.06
